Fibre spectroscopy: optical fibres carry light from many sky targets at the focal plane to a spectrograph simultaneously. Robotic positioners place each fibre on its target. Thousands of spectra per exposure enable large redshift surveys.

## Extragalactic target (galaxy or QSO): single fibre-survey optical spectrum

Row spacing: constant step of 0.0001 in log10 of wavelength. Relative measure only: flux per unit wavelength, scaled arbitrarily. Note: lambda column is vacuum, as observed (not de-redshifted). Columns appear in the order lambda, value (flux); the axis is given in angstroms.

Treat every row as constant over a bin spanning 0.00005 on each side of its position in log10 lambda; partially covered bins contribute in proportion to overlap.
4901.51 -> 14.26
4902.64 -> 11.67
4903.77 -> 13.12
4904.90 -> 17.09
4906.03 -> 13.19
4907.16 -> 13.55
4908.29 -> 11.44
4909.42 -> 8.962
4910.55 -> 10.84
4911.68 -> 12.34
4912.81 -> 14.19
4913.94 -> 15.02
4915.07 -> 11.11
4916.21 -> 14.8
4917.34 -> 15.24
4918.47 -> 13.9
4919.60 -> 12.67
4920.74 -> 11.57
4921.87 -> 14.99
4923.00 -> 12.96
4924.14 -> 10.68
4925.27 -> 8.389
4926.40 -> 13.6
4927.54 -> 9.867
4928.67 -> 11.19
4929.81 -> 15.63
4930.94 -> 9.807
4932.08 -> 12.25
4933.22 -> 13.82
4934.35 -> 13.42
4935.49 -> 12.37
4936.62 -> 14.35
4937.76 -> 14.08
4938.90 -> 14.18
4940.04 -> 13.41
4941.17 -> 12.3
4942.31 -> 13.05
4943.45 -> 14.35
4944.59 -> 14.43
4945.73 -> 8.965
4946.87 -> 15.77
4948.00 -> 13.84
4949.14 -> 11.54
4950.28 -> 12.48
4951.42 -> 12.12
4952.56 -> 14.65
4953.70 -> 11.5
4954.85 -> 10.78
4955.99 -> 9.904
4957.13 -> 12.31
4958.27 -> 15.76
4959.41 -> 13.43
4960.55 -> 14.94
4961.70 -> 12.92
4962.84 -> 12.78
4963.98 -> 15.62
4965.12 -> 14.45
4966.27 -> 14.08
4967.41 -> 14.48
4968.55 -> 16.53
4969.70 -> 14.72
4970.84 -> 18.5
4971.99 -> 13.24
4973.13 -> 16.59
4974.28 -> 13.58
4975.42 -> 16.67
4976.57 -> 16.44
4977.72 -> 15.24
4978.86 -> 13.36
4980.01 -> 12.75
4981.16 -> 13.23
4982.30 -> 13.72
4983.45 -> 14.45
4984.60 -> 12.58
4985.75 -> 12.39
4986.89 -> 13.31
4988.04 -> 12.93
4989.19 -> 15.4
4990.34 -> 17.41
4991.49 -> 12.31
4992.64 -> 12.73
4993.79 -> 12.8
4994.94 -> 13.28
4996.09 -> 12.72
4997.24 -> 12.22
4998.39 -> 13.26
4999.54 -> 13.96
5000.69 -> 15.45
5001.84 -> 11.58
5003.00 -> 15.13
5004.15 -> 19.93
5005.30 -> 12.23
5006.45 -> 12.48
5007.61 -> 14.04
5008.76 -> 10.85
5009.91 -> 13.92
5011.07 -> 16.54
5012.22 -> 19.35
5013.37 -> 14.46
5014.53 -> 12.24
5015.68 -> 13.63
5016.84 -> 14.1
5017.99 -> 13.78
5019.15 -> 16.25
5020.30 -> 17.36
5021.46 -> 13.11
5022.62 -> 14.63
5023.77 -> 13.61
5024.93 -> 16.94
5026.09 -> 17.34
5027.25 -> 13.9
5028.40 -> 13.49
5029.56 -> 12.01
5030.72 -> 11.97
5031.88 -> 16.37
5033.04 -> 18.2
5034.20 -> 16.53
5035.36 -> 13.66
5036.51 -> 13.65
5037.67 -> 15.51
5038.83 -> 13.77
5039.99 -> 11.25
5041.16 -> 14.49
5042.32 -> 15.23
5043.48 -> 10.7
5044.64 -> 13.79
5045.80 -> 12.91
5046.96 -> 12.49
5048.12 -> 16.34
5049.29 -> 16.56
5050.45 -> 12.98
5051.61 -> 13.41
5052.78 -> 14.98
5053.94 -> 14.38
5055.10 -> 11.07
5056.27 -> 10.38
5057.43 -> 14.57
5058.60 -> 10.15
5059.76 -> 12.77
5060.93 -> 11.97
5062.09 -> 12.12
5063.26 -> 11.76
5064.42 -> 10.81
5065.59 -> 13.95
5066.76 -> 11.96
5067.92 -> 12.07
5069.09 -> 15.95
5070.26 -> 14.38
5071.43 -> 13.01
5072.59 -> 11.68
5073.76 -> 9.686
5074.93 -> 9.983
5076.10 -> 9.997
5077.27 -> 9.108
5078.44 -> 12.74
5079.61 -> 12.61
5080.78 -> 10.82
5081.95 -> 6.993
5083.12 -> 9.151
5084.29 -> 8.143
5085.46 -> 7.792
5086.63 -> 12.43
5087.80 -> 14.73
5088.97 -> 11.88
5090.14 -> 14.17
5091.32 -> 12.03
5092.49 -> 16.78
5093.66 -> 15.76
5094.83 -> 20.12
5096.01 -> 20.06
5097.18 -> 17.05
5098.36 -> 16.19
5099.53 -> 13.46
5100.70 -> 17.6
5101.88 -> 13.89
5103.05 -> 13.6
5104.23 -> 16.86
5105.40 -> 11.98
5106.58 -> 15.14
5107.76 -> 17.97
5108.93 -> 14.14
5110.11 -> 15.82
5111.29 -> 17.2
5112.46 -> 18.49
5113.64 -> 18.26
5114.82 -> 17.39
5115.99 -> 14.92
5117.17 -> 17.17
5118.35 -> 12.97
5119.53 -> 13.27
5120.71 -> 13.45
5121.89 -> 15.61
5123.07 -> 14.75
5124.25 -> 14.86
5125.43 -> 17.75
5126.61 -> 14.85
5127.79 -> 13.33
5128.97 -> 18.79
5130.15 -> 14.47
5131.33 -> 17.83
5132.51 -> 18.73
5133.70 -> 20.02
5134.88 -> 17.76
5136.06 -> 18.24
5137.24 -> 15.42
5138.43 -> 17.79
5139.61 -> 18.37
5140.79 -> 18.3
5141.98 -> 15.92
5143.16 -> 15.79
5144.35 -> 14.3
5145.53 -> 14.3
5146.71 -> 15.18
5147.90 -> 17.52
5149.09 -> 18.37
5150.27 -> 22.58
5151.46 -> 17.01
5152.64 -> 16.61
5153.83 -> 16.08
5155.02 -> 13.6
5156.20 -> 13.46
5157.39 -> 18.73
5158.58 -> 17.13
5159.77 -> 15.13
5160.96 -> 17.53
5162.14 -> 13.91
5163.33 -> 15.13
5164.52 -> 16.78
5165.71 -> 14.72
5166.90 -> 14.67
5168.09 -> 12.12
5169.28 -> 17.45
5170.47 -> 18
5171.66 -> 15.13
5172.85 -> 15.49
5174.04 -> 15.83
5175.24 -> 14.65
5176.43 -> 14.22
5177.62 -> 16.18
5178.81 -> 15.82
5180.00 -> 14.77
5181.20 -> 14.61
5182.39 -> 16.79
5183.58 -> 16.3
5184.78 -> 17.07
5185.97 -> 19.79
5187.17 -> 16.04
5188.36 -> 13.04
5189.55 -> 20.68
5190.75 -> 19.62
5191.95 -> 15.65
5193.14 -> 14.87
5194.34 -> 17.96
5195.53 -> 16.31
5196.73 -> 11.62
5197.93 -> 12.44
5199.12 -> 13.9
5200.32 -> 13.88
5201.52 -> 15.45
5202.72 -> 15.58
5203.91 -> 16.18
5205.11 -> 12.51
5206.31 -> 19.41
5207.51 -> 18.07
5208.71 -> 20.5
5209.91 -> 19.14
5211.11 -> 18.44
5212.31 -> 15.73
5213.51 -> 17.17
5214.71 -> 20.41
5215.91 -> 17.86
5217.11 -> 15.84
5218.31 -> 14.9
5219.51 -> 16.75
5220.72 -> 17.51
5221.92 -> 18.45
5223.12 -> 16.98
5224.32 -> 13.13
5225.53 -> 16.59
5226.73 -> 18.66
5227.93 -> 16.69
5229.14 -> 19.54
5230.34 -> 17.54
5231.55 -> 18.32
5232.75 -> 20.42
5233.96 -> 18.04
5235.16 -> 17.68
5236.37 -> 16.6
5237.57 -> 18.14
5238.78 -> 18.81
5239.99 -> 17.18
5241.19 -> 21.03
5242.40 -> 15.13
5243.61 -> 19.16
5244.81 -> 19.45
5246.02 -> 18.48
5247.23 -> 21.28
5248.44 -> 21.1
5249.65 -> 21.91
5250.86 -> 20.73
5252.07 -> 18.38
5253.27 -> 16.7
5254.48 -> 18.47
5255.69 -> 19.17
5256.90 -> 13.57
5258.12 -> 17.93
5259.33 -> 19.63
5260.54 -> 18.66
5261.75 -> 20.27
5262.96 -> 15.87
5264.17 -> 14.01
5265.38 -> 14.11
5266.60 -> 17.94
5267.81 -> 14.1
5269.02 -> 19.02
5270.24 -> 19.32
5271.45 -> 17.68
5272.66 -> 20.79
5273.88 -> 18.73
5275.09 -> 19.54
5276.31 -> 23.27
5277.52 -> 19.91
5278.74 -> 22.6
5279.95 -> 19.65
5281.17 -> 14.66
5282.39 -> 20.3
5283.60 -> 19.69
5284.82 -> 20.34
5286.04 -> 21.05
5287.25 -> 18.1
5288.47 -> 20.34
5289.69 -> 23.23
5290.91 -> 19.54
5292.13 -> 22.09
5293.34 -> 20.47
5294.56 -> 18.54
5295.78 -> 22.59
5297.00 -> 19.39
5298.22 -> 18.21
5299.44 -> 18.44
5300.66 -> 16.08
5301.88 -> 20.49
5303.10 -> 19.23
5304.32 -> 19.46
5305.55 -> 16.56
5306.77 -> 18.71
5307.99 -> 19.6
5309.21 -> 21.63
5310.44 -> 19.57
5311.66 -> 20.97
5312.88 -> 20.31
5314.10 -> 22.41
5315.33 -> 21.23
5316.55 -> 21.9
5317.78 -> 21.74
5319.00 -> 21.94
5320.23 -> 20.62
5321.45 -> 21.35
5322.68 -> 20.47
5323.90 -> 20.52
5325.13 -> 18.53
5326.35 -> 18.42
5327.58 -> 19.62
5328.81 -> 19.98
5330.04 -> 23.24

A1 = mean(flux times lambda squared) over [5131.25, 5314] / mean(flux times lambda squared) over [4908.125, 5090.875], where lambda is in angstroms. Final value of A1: 1.4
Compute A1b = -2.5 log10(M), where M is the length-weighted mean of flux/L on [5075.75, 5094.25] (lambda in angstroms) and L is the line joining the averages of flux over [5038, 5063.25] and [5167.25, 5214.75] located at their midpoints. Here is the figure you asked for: 0.197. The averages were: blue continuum 13.1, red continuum 16.2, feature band 11.6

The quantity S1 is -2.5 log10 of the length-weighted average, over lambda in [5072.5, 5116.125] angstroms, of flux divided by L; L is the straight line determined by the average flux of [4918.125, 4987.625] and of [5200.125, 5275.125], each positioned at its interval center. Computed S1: 0.13 mag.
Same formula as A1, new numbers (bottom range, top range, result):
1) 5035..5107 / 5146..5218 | 1.29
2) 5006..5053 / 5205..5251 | 1.36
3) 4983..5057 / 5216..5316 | 1.47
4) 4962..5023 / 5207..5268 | 1.38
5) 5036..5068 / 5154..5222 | 1.30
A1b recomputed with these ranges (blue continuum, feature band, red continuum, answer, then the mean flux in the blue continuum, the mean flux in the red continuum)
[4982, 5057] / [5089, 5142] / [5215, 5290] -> -0.020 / 14.1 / 18.4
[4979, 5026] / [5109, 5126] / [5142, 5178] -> -0.025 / 14.1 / 15.9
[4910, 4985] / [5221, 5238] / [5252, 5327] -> 0.041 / 13.4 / 19.3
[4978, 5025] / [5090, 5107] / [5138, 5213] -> -0.032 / 14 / 16.2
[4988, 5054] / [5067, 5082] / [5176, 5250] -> 0.280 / 14.3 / 17.1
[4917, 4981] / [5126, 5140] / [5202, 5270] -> -0.059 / 13.4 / 17.8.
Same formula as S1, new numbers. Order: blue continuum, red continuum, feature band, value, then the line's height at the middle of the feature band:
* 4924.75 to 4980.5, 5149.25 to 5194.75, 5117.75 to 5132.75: 0.02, 15.6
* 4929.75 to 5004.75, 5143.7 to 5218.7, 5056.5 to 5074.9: 0.20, 14.9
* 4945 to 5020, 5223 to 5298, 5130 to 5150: -0.03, 16.7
